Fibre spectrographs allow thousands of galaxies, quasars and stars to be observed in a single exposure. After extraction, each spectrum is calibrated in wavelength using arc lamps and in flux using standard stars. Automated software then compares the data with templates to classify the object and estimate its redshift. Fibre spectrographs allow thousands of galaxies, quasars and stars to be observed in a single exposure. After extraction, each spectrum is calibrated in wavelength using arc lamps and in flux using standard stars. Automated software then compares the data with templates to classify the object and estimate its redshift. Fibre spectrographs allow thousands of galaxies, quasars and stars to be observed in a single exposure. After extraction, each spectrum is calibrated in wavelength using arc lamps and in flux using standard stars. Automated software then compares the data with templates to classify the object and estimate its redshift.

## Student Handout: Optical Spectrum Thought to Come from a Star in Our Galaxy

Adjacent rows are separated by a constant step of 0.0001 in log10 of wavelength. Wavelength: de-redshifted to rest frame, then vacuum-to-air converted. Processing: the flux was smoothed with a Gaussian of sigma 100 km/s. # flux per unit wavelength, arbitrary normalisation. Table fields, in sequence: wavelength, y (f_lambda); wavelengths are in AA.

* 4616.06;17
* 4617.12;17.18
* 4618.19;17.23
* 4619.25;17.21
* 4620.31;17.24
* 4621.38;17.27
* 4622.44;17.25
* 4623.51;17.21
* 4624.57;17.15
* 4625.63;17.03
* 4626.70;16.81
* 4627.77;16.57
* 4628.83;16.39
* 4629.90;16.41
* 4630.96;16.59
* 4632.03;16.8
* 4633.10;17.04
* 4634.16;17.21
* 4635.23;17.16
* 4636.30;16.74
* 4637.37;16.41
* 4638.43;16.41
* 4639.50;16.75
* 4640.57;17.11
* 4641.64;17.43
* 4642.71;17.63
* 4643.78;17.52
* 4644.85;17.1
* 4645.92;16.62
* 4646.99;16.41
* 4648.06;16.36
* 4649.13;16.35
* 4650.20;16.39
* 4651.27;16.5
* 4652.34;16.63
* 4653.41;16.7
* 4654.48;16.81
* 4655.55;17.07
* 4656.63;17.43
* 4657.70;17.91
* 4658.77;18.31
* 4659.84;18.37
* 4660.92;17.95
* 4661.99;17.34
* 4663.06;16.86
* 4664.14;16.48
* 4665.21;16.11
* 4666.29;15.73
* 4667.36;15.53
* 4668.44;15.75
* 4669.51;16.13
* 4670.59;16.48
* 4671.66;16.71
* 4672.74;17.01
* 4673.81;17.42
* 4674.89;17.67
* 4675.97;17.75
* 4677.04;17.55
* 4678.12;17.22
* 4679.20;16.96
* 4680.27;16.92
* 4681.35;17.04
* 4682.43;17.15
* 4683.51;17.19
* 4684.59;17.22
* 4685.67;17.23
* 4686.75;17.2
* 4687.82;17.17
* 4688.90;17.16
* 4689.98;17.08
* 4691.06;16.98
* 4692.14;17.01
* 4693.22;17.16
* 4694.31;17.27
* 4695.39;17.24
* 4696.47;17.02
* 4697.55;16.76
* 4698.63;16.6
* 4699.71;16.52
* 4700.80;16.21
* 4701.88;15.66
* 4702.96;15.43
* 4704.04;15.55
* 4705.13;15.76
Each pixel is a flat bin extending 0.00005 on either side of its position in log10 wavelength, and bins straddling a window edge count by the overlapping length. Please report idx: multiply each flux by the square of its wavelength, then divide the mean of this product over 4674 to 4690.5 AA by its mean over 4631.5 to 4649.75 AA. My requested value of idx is 1.04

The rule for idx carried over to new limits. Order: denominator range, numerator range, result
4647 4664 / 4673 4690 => 1.02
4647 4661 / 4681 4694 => 1.02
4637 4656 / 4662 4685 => 1.01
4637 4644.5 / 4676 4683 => 1.02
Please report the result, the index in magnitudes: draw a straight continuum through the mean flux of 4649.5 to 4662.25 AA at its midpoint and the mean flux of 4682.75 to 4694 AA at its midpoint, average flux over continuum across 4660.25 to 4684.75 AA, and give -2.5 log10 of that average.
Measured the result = 0.02 mag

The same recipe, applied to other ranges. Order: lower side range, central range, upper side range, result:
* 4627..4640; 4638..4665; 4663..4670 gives -0.05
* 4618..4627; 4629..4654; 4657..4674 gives 0.02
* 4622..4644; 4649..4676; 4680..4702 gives 0.00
